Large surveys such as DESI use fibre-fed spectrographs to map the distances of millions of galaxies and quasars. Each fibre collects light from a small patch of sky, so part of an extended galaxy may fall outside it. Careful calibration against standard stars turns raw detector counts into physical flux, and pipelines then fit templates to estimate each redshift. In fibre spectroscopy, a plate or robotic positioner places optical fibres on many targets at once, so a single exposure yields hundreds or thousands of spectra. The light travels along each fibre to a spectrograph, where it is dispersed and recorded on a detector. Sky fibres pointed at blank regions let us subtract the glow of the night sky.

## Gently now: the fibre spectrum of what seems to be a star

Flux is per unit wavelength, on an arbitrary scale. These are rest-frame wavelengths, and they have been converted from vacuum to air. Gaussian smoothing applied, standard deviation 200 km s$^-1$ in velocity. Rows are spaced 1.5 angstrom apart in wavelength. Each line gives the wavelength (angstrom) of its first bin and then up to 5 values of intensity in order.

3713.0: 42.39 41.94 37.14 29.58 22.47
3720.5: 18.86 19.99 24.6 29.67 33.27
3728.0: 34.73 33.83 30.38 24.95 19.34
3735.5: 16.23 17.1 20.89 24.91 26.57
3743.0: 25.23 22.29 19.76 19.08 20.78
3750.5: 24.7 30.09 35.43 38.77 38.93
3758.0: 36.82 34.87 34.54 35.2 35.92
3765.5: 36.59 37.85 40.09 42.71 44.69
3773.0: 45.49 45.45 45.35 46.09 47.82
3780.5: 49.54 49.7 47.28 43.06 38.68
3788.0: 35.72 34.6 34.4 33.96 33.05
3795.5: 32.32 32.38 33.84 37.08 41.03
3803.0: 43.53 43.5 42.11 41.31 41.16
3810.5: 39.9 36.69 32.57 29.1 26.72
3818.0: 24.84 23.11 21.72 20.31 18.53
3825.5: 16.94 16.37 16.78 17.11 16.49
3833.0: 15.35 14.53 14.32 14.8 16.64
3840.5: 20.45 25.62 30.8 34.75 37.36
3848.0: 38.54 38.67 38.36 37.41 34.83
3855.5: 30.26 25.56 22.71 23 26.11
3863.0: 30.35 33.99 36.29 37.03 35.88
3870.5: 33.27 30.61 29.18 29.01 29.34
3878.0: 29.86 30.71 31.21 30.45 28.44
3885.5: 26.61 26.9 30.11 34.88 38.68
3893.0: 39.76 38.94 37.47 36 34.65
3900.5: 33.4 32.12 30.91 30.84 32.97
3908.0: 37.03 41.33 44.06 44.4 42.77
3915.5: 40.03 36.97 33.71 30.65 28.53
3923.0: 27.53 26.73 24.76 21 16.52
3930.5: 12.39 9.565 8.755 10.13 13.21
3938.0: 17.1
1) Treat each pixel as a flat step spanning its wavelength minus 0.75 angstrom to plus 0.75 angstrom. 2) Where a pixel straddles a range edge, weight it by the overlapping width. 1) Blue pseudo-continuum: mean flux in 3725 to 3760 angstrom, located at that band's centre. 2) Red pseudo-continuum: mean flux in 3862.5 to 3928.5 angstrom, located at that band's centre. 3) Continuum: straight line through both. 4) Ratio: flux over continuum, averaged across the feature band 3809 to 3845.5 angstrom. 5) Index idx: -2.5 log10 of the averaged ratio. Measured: 0.31 mag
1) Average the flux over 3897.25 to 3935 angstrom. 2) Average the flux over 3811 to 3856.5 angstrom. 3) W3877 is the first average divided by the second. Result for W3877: 1.17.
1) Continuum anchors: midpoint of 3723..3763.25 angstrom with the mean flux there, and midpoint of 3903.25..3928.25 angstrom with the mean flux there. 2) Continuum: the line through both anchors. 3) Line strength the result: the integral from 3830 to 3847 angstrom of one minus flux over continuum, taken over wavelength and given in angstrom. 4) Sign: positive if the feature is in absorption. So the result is 5.3 angstrom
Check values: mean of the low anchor 27.9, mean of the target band 21.5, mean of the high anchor 33.8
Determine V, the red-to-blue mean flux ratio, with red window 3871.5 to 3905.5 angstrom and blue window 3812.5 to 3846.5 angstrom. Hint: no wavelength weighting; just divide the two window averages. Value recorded 1.48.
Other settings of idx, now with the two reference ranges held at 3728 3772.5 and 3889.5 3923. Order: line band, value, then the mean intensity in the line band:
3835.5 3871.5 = 0.14 mag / 30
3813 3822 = 0.25 mag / 26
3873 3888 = 0.20 mag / 29.2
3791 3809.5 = -0.18 mag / 37.8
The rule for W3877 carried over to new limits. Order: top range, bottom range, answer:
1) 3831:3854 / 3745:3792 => 0.71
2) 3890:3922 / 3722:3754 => 1.45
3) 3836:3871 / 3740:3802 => 0.84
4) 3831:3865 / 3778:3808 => 0.68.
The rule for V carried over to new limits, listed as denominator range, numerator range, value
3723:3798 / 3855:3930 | 0.95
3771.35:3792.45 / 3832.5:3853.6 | 0.63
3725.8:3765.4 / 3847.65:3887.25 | 1.10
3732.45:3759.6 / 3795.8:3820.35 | 1.36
